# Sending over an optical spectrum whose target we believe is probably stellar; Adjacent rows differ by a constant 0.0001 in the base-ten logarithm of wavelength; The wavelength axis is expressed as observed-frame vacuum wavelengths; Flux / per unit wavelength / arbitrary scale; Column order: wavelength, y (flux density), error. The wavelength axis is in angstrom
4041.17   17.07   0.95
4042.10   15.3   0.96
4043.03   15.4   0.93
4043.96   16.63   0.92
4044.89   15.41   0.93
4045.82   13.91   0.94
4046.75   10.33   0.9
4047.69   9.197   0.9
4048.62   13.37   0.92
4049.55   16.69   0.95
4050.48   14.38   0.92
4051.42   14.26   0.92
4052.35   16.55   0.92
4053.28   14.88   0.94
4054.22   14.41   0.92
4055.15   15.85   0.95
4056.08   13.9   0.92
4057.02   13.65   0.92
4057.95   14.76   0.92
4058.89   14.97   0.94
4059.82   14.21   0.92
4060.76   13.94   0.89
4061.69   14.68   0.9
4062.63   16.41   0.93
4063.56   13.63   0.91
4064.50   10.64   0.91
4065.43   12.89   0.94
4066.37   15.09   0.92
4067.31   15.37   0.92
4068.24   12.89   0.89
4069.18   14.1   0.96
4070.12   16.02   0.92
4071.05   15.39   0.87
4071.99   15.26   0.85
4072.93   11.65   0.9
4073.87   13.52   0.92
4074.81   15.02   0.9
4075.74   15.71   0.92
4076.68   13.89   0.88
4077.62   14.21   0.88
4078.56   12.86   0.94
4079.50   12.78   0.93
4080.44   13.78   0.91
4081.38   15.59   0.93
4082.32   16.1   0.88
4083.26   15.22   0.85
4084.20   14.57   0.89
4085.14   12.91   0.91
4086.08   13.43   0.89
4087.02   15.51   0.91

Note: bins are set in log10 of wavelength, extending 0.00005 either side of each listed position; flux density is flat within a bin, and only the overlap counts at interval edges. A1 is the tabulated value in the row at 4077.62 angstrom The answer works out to 14.21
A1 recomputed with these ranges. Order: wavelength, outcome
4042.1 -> 15.3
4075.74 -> 15.71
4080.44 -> 13.78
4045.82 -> 13.91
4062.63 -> 16.41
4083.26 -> 15.22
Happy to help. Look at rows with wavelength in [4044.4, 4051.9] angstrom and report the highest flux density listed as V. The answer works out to 16.69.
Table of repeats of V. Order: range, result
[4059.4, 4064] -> 16.41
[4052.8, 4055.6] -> 15.85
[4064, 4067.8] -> 15.37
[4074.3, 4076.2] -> 15.71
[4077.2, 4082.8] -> 16.1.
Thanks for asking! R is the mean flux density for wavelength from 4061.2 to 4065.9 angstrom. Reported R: 13.7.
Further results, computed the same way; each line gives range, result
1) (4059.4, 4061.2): 14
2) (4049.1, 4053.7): 15.4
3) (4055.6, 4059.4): 14.3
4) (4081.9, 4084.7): 15.3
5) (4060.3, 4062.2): 14.4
